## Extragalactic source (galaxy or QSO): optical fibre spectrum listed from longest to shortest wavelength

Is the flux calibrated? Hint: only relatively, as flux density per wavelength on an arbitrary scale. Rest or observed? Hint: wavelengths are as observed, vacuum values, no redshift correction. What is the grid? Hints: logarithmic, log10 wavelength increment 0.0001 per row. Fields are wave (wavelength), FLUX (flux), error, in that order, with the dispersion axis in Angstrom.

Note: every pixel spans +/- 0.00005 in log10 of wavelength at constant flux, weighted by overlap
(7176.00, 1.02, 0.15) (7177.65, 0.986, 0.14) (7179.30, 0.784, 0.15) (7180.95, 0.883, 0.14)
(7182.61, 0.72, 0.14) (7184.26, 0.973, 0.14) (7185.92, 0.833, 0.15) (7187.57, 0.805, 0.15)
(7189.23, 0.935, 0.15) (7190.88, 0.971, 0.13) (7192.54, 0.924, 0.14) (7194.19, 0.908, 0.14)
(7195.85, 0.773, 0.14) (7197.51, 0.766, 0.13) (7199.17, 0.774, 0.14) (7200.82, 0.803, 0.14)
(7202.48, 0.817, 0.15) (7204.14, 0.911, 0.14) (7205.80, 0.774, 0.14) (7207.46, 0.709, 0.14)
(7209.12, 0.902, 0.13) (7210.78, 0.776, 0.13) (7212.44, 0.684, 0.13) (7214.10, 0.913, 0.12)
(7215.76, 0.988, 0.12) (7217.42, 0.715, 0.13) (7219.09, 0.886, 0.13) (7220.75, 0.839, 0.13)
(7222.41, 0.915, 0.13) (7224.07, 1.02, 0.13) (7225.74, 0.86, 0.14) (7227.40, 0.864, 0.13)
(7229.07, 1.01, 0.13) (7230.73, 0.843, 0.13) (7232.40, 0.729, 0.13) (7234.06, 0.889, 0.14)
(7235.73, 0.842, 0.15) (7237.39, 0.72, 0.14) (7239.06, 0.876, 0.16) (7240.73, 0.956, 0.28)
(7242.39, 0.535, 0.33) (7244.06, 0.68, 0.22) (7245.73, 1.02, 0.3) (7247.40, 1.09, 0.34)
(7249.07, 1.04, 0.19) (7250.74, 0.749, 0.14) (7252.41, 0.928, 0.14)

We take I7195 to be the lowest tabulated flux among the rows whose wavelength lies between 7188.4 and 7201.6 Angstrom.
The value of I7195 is 0.766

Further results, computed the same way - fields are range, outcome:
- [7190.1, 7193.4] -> 0.924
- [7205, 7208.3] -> 0.709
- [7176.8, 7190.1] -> 0.72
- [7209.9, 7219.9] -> 0.684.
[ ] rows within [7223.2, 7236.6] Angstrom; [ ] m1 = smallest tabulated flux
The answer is 0.729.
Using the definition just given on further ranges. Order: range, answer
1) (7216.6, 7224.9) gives 0.715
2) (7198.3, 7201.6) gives 0.774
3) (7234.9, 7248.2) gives 0.535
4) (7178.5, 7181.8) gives 0.784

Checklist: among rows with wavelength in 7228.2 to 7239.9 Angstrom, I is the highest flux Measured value 1.01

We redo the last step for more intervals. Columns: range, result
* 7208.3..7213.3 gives 0.902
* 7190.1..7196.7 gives 0.971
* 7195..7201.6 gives 0.803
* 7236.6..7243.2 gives 0.956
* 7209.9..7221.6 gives 0.988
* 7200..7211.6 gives 0.911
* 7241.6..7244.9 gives 0.68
